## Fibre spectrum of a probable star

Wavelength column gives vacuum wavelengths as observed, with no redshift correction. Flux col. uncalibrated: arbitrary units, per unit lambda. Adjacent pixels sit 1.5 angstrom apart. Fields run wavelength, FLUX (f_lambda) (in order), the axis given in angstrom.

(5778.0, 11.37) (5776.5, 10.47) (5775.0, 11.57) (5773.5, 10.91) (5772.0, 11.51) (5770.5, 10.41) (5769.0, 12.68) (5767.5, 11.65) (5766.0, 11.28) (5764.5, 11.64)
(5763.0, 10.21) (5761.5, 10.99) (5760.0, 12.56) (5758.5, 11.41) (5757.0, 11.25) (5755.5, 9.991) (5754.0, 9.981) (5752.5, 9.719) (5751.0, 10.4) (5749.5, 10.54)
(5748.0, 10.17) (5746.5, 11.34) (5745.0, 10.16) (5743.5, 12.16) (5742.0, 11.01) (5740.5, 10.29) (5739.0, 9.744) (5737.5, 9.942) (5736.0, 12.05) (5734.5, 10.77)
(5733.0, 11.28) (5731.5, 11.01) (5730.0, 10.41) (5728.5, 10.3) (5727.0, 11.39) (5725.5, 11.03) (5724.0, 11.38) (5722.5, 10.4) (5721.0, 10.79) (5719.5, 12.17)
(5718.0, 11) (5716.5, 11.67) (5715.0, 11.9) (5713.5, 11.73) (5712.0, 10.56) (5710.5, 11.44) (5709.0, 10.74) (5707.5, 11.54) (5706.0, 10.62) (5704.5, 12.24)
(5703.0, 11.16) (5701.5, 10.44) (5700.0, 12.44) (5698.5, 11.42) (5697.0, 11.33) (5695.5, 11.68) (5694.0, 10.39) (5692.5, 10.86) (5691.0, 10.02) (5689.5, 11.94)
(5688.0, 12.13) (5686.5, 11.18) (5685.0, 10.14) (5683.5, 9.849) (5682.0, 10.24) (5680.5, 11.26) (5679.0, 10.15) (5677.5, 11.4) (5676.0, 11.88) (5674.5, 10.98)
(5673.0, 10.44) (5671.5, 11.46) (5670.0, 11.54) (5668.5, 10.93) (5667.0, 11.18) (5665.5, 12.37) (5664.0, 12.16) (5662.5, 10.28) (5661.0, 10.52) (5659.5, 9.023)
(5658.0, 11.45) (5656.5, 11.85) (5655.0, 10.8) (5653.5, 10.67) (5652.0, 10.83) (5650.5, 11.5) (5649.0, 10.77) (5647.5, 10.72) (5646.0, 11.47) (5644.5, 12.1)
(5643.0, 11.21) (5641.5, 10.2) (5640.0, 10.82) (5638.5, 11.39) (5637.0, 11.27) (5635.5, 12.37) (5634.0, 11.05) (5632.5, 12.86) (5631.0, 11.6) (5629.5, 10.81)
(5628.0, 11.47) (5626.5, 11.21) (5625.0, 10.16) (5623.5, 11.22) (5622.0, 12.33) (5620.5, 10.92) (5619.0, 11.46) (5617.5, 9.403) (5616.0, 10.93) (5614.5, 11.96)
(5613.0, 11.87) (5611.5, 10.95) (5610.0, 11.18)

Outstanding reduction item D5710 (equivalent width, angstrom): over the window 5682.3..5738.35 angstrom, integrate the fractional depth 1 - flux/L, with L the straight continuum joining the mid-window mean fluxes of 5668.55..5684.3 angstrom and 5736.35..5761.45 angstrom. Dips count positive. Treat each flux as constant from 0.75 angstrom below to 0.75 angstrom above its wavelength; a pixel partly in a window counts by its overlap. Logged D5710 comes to -1.5 angstrom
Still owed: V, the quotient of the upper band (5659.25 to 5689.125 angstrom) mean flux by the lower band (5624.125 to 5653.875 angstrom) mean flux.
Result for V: 0.98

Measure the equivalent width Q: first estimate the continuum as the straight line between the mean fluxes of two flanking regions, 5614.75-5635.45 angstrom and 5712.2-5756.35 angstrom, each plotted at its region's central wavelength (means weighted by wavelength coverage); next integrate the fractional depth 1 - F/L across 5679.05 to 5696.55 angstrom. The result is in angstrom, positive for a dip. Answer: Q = 0.3 angstrom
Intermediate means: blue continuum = 11.2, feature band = 10.9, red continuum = 10.8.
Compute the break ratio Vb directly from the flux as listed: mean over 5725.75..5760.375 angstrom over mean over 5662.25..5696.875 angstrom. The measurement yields 1.0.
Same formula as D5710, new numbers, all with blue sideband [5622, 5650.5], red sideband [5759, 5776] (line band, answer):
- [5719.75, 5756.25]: 2.1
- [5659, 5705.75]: 1.1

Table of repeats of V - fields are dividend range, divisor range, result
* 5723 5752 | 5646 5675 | 0.98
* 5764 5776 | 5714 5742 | 1.04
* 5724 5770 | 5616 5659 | 0.98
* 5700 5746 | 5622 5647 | 0.98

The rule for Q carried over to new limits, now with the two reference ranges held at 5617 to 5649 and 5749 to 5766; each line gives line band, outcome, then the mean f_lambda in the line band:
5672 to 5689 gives 0.3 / 10.9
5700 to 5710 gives -0.2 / 11.2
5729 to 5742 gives 0.2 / 10.7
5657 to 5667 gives 0.1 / 11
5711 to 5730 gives -0.4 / 11.2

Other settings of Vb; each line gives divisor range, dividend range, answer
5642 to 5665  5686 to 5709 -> 1.02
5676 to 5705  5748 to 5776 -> 0.99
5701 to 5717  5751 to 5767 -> 0.97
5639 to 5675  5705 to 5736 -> 1.01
